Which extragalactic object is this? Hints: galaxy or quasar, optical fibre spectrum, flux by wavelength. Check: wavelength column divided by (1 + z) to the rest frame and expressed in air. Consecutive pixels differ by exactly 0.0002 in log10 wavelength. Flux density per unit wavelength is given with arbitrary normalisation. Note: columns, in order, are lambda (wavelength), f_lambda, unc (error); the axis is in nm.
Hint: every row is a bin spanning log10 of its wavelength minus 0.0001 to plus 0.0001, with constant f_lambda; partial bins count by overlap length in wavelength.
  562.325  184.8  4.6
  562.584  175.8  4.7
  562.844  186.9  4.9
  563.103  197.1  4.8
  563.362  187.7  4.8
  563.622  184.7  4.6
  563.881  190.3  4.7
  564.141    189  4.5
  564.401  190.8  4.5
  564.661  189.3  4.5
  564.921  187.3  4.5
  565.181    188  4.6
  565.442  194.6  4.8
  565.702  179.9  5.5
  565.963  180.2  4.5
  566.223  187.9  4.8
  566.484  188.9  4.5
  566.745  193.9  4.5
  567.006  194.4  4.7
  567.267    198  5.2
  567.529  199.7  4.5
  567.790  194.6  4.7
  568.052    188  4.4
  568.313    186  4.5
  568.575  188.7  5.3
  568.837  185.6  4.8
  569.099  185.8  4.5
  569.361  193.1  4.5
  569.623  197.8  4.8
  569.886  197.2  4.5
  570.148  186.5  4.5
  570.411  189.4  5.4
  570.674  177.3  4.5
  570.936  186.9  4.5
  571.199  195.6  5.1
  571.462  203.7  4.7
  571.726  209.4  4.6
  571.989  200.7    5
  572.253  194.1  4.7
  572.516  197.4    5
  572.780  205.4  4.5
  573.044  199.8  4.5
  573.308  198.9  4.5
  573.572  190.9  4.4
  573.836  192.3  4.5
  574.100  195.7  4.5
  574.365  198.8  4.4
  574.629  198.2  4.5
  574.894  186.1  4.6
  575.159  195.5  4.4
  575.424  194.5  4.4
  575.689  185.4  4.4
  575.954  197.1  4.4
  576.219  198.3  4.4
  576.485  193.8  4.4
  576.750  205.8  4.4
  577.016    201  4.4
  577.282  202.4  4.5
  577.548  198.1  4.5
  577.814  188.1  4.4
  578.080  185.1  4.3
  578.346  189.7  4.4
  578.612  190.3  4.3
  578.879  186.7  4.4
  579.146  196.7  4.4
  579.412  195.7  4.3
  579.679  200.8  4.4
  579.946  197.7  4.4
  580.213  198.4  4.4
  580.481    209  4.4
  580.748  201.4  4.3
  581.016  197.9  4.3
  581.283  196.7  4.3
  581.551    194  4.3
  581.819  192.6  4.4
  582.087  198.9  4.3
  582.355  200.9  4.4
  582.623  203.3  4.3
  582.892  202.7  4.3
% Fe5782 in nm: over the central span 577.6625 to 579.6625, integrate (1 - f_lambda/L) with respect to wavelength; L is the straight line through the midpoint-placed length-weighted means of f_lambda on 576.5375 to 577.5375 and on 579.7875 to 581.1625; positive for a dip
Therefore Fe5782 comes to 0.102 nm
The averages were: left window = 202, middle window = 191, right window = 201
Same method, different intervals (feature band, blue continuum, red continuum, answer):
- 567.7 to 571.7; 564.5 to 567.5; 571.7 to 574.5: 0.066 nm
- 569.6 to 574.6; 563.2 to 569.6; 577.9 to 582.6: -0.088 nm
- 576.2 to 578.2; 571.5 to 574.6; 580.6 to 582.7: 0.019 nm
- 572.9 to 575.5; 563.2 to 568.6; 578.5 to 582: -0.018 nm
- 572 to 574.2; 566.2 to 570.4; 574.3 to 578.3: -0.038 nm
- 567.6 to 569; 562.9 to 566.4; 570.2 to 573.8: 0.022 nm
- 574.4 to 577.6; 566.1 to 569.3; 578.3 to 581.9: -0.028 nm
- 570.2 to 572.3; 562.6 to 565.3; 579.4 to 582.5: -0.015 nm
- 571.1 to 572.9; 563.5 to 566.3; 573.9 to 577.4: -0.072 nm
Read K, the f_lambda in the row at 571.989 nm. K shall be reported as 200.7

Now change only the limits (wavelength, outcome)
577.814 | 188.1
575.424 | 194.5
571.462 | 203.7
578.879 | 186.7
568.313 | 186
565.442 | 194.6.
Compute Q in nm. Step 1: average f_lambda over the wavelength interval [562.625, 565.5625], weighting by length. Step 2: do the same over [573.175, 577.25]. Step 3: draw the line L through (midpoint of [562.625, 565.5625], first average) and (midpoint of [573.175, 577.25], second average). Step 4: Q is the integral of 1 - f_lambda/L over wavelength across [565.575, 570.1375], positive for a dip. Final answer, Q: 0.02 nm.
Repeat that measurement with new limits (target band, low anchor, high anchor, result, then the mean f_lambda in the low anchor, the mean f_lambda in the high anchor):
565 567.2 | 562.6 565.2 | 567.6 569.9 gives 0.01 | 189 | 191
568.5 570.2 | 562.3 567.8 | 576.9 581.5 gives 0.00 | 189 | 196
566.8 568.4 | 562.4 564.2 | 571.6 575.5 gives -0.02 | 187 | 197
